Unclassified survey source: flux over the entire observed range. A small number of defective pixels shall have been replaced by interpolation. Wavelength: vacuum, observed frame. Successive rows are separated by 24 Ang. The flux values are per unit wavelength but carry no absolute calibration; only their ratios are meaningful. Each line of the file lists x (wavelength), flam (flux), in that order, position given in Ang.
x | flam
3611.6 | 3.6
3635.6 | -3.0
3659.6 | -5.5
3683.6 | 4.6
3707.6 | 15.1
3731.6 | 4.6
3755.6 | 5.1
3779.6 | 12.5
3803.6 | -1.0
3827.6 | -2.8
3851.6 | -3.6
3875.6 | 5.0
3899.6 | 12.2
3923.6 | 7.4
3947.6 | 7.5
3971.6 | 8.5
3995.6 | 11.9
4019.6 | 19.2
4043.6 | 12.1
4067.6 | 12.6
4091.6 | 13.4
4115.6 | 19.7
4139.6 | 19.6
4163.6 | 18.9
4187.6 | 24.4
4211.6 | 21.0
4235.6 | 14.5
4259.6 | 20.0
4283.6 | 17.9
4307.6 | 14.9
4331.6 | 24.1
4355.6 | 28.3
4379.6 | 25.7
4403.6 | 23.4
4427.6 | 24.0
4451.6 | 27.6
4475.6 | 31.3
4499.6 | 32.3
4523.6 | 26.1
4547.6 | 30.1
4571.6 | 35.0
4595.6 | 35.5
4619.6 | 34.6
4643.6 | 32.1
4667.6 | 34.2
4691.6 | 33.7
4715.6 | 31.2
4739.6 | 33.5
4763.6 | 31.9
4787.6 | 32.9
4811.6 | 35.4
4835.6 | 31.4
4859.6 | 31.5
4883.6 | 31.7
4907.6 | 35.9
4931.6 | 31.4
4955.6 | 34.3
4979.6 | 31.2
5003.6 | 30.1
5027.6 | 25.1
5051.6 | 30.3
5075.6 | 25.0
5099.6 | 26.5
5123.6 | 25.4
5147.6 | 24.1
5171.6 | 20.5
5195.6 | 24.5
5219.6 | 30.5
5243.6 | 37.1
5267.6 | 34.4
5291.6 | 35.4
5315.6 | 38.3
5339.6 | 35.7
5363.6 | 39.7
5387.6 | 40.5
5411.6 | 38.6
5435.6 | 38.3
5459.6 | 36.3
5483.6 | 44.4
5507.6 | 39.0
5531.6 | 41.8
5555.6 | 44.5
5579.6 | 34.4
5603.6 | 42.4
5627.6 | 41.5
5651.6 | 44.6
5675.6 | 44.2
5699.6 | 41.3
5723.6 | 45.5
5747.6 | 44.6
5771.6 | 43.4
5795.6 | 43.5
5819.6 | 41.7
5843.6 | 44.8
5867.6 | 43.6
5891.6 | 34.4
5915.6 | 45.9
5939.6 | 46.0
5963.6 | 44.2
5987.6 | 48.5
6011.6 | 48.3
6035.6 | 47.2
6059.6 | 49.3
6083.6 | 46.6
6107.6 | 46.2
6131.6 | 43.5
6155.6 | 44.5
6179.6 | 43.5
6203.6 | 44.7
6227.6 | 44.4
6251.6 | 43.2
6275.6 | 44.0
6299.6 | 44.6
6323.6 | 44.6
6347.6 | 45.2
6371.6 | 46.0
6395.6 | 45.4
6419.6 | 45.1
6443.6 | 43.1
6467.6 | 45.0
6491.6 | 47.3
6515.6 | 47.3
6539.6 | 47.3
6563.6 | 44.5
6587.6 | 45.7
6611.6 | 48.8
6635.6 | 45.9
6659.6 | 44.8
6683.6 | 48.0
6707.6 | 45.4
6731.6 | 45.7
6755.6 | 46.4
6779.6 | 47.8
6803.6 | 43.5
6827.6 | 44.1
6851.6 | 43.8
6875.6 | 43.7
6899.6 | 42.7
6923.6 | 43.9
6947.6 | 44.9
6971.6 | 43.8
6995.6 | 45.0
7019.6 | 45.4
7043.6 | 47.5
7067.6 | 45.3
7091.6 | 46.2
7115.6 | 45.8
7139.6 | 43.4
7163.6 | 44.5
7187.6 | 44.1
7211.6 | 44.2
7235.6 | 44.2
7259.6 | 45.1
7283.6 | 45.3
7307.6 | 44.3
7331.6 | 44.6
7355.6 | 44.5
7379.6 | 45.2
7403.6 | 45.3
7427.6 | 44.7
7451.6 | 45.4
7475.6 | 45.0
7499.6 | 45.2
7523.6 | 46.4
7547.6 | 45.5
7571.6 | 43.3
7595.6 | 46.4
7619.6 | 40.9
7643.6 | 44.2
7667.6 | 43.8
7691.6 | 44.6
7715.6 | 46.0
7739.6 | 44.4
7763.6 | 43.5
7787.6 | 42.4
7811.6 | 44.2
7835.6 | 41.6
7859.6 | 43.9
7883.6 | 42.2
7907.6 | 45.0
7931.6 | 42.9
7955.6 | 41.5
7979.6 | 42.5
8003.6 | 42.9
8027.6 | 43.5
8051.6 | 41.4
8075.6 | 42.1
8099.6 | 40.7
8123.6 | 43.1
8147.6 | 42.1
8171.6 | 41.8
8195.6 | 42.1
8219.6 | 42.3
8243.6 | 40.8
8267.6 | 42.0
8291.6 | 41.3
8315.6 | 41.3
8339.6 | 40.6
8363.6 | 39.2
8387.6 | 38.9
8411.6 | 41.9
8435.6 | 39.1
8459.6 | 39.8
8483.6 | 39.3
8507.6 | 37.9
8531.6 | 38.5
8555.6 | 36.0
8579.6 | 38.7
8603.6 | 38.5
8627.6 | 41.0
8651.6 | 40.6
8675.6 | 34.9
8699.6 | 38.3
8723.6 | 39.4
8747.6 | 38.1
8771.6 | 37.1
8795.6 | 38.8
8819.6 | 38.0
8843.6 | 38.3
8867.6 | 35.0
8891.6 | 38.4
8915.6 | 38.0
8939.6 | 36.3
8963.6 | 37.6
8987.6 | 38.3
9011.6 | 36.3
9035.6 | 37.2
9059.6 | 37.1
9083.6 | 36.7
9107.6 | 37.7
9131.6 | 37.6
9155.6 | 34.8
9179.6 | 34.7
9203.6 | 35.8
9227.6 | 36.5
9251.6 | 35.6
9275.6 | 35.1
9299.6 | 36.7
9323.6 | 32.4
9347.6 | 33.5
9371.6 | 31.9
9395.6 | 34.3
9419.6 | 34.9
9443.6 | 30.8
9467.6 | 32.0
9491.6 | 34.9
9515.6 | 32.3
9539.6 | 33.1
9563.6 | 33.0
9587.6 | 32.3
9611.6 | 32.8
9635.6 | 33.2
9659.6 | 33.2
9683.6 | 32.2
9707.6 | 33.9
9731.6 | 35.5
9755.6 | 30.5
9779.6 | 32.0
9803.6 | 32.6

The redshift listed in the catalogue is 0.000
